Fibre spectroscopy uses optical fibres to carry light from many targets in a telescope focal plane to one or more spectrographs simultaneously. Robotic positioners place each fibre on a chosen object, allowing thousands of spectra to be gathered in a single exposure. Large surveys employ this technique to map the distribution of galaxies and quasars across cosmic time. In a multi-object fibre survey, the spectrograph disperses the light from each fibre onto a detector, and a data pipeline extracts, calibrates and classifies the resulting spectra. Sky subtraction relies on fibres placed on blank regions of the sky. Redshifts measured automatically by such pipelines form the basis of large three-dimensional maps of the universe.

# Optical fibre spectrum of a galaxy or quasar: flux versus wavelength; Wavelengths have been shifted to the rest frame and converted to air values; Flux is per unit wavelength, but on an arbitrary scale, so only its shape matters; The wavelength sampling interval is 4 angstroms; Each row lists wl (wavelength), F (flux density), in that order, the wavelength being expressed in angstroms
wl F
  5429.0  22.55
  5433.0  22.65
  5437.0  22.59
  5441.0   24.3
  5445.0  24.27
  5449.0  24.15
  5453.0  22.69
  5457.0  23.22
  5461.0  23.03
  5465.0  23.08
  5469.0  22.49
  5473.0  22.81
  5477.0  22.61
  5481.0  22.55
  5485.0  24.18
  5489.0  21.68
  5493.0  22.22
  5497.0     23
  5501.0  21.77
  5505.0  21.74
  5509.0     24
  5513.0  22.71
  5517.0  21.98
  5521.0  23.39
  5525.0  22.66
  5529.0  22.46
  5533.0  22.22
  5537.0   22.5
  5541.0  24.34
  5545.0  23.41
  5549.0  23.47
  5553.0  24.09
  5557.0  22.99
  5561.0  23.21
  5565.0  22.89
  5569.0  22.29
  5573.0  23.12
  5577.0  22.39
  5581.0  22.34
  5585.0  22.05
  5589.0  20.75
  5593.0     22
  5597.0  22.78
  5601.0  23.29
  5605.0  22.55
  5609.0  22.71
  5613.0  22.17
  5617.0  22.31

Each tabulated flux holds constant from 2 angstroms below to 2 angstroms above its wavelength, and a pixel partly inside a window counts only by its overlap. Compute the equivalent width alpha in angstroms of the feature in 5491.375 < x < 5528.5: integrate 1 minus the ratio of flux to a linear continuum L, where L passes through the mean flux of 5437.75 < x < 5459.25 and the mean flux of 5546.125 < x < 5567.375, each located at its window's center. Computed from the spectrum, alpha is 1.4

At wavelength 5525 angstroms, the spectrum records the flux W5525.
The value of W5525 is 22.66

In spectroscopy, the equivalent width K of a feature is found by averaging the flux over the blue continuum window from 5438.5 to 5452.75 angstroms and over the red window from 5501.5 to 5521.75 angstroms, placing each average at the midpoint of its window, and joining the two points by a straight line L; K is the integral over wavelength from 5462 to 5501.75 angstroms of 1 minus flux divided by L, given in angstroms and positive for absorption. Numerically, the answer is 1.0 angstroms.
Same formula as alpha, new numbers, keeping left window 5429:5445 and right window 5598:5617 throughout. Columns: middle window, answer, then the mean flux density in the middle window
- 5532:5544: -0.12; 23.1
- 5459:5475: 0.19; 22.9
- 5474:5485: 0.09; 22.9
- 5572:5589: 0.38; 22.2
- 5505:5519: 0.15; 22.7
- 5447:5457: -0.08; 23.4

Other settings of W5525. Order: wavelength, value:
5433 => 22.65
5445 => 24.27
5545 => 23.41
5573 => 23.12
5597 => 22.78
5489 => 21.68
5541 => 24.34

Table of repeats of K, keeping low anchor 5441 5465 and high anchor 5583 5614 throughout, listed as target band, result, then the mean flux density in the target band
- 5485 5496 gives 0.35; 22.5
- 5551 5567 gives -0.48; 23.3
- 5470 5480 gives 0.28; 22.7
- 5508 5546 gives -0.07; 22.9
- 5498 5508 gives 0.43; 22.1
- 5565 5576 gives -0.09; 22.7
